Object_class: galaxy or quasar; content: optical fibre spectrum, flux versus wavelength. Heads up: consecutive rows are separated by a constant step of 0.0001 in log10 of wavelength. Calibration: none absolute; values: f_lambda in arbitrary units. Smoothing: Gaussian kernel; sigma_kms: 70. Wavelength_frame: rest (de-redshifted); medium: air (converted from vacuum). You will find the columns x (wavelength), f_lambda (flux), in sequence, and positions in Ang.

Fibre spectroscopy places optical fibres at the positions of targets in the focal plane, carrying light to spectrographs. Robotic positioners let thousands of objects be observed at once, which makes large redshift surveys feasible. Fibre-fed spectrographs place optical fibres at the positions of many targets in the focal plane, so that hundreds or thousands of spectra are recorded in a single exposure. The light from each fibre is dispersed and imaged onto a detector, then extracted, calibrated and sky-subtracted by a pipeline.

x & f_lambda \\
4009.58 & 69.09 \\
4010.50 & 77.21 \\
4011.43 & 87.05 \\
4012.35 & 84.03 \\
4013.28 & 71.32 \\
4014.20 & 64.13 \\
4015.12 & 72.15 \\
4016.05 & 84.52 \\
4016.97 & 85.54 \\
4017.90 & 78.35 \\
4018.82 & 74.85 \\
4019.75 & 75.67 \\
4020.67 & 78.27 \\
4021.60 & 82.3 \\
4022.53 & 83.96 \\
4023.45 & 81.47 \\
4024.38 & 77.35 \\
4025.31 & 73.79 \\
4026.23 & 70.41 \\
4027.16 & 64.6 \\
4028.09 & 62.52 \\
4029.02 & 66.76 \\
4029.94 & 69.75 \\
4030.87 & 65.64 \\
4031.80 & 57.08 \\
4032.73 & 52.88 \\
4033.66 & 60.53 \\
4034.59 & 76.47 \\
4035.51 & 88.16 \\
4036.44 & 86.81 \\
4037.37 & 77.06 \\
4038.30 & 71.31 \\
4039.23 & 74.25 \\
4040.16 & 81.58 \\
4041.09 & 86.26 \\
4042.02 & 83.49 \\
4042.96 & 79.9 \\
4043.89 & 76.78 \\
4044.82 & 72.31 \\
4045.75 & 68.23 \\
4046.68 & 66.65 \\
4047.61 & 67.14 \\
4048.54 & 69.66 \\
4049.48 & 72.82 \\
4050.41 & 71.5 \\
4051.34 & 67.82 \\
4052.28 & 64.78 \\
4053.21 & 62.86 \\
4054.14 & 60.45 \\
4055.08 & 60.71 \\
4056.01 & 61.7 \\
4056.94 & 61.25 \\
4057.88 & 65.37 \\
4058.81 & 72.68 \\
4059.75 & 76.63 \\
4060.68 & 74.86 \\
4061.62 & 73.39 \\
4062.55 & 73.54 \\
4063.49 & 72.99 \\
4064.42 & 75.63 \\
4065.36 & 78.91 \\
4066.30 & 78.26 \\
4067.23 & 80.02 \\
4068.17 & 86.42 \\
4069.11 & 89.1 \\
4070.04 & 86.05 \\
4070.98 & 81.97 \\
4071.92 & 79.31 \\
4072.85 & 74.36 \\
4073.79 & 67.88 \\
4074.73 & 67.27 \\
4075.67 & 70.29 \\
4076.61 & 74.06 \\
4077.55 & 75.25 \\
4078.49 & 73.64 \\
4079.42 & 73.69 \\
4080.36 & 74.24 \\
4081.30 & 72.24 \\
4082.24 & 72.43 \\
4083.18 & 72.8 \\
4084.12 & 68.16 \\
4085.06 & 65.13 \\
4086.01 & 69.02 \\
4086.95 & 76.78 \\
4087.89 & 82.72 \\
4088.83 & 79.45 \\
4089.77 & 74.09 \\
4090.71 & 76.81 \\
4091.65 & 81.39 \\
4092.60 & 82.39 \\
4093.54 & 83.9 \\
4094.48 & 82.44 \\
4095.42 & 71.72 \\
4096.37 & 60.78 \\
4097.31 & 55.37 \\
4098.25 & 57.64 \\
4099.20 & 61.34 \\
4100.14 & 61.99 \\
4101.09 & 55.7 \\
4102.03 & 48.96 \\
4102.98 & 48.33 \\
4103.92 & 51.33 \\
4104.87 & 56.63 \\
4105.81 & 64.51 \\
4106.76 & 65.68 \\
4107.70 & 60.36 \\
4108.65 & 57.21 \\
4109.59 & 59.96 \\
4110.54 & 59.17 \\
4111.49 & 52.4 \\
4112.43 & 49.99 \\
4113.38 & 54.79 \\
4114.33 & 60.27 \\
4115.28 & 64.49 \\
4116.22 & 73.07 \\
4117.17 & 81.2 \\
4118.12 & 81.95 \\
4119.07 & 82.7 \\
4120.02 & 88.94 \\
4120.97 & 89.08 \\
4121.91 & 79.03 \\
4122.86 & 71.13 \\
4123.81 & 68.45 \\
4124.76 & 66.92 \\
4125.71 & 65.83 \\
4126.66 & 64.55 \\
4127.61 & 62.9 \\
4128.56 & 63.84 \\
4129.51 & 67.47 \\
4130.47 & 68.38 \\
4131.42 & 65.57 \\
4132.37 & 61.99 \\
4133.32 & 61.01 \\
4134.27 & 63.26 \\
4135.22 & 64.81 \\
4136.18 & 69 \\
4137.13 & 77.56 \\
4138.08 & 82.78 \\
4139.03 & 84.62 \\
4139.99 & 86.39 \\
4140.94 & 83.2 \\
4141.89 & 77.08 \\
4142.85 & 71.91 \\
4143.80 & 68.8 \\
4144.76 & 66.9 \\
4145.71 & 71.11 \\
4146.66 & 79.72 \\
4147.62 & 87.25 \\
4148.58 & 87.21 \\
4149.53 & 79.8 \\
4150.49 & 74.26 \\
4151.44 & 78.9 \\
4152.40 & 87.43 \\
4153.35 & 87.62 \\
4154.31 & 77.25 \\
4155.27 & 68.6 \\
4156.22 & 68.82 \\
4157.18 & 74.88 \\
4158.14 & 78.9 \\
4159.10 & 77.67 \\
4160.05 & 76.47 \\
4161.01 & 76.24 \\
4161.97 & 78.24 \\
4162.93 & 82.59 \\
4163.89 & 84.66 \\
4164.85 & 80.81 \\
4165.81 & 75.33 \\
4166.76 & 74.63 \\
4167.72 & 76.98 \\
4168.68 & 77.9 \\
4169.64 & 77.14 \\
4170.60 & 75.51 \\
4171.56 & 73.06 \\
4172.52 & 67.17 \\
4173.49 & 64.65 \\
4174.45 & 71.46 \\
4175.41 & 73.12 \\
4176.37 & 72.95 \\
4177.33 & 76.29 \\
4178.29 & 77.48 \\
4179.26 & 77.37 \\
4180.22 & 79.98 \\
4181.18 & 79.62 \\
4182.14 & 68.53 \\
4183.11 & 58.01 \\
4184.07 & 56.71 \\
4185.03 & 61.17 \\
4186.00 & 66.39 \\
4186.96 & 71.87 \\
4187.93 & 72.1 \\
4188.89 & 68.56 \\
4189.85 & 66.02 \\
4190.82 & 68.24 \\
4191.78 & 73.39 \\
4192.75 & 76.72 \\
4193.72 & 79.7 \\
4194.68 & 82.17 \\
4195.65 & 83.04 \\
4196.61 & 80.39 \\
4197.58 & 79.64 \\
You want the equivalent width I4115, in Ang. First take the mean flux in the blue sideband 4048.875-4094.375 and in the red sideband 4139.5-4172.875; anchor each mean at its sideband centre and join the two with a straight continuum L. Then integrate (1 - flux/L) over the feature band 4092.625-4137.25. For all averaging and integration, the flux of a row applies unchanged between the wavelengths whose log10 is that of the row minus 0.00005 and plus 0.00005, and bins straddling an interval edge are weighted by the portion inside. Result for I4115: 5.9 Ang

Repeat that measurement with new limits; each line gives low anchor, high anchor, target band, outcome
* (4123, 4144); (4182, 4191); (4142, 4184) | -5.0 Ang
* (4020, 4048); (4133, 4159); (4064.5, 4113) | 3.4 Ang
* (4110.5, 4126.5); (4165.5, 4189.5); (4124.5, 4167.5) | -2.2 Ang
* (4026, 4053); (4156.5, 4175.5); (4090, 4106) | 1.9 Ang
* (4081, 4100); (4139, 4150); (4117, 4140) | 1.2 Ang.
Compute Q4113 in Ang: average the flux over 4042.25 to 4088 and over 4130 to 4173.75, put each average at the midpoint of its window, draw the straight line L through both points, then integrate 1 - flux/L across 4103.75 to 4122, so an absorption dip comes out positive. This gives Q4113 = 1.9 Ang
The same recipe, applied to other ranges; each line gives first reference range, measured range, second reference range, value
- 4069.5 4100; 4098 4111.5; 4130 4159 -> 3.0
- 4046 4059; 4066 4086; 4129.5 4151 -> -2.1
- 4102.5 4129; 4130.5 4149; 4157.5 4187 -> -1.3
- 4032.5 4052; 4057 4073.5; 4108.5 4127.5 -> -1.1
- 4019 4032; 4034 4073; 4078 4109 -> -2.2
